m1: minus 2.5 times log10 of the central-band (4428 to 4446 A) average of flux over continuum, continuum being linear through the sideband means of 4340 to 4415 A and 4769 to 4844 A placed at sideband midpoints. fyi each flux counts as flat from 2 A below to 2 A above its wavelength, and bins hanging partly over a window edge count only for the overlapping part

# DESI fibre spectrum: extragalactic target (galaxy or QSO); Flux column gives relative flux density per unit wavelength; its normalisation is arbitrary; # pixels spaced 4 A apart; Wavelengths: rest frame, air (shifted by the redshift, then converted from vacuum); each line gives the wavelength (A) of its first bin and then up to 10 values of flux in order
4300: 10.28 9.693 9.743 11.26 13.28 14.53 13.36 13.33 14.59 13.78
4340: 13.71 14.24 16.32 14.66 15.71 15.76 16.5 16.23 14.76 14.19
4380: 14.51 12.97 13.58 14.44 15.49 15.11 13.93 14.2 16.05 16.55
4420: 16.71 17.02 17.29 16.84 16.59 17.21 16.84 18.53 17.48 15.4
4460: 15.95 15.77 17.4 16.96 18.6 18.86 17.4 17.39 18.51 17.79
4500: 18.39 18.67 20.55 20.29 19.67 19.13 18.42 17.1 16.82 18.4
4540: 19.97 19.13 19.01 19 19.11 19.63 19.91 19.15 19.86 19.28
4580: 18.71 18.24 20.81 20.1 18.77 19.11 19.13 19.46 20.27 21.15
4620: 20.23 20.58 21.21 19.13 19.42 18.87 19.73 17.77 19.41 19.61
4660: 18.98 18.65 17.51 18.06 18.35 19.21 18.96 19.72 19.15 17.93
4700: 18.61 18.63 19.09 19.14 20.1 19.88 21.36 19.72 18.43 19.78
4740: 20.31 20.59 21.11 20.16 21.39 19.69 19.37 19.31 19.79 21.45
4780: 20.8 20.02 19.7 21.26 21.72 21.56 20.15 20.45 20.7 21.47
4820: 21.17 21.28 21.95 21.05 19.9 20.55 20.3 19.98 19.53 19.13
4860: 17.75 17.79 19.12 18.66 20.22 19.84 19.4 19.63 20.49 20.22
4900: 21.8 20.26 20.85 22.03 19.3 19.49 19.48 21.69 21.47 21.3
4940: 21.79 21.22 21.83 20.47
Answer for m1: -0.08 mag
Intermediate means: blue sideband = 14.9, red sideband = 20.8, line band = 16.9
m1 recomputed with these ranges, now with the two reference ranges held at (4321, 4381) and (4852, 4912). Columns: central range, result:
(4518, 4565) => -0.14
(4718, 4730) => -0.12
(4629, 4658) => -0.10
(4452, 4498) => -0.09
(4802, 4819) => -0.09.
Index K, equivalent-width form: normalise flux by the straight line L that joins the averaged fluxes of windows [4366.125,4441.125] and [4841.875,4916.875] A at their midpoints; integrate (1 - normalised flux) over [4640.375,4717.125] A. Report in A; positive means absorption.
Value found -3.82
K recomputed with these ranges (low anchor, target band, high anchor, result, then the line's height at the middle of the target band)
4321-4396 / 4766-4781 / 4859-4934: -1.2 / 18.8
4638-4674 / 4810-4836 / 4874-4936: -1.7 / 19.9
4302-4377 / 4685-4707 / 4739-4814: 0.5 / 19.3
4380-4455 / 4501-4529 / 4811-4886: -3.9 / 16.8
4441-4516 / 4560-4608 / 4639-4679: -2.7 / 18.4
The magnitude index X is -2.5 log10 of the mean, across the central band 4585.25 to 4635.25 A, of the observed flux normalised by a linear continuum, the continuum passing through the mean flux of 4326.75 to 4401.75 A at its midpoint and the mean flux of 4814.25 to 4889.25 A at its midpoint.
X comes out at -0.15 mag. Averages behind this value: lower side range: 14.7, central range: 20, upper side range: 19.9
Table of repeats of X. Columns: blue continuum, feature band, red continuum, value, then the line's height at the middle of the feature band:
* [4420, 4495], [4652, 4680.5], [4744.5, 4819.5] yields 0.04 mag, 19.4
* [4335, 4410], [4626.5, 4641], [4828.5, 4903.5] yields -0.13 mag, 17.4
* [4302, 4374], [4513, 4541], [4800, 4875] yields -0.14 mag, 16.3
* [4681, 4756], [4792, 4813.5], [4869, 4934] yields -0.05 mag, 19.9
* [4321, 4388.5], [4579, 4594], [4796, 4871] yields -0.13 mag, 17.3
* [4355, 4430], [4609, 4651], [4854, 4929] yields -0.14 mag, 17.5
